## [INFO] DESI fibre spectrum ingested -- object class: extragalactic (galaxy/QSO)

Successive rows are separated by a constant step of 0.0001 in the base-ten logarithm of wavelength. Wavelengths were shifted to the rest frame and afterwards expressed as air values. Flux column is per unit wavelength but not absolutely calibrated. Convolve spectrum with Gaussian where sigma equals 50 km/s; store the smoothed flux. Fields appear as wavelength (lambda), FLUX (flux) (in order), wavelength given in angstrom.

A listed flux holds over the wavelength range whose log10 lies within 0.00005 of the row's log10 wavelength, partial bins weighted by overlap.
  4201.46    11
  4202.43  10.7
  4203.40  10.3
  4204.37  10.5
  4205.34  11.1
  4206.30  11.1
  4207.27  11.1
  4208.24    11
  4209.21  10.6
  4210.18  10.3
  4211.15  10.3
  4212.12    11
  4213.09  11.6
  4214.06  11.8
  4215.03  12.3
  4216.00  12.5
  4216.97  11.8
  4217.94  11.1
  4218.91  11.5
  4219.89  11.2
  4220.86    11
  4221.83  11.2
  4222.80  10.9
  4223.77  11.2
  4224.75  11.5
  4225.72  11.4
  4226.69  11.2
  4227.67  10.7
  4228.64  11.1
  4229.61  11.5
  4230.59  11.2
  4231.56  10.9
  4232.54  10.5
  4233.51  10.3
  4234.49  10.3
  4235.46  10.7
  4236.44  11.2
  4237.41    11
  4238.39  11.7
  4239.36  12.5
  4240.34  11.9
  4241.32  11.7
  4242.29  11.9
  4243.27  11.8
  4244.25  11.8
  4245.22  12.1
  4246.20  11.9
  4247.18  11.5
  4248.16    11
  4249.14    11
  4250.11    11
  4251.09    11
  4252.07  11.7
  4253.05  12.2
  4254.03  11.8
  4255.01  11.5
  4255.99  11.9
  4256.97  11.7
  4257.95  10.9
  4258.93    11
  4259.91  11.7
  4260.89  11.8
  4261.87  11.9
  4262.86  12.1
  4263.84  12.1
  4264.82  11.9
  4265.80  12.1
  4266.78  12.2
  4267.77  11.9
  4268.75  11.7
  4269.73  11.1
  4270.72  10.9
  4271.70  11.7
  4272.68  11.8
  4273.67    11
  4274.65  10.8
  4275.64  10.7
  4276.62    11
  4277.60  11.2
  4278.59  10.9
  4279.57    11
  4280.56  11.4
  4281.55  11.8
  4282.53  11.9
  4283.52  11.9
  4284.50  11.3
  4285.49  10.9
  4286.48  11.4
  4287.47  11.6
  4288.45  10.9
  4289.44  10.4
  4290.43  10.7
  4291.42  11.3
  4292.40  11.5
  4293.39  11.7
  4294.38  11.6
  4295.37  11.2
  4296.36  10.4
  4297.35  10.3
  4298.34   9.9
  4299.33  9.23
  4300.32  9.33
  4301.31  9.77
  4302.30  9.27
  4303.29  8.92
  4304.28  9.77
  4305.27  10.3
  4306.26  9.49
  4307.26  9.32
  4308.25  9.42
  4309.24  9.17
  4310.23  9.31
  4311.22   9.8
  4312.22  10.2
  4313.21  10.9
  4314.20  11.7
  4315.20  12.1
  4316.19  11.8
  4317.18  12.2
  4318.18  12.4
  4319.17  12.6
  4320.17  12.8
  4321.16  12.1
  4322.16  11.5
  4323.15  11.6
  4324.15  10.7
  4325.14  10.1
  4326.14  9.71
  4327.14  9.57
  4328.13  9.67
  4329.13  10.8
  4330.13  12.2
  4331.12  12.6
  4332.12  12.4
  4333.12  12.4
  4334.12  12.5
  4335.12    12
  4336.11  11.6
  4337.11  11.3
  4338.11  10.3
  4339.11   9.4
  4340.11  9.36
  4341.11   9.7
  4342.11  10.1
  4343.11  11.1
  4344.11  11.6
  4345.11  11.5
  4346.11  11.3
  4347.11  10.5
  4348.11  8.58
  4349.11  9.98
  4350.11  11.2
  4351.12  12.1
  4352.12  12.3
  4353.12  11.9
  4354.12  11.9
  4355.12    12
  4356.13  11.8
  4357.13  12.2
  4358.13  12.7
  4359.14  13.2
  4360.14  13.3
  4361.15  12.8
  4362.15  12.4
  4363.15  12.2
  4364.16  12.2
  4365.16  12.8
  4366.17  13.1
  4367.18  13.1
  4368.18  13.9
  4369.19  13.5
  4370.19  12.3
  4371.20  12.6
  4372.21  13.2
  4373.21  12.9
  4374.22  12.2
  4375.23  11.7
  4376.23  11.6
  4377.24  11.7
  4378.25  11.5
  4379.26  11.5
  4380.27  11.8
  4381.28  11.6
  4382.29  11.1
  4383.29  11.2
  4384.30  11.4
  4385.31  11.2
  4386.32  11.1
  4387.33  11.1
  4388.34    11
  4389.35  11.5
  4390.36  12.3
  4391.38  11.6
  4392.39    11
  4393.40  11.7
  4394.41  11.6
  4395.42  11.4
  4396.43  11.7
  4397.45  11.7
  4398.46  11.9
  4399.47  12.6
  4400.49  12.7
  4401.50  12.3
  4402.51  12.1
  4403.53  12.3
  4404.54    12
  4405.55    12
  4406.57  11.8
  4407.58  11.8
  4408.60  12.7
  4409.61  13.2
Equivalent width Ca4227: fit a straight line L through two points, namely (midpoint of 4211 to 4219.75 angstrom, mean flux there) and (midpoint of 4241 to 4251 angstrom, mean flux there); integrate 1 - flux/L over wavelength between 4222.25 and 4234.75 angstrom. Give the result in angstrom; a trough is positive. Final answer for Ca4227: 0.6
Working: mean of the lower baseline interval 11.6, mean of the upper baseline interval 11.6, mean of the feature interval 11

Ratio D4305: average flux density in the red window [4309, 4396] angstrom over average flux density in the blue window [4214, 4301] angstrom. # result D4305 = 1.02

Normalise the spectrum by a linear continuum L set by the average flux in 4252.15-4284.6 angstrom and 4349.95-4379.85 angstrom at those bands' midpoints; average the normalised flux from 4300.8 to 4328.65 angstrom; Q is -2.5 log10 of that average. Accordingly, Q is 0.13 mag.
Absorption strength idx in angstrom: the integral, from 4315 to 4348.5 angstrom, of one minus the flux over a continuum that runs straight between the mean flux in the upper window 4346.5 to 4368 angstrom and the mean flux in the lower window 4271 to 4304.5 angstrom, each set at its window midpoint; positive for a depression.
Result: 1.2 angstrom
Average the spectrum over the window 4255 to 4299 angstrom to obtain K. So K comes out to 11.3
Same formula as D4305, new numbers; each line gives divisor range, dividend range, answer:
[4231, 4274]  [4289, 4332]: 0.93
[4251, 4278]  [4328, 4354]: 0.96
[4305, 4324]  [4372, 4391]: 1.06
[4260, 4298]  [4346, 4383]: 1.06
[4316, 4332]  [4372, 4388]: 1.02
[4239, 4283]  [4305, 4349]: 0.94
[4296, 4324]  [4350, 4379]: 1.18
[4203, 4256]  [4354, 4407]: 1.07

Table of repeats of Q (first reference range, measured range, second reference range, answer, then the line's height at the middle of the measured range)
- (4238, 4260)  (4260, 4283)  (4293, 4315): -0.05 mag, 11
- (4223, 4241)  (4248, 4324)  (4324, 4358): 0.00 mag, 11.1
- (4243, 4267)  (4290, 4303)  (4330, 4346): 0.10 mag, 11.4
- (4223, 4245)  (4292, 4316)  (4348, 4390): 0.14 mag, 11.7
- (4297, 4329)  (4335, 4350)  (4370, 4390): 0.05 mag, 11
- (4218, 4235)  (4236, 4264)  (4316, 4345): -0.05 mag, 11.1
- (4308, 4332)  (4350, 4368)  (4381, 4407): -0.10 mag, 11.4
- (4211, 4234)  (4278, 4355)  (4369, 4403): 0.06 mag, 11.6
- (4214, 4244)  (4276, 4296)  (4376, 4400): 0.01 mag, 11.4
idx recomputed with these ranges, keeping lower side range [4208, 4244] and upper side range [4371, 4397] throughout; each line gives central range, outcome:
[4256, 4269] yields -0.49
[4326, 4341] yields 0.61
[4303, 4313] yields 1.60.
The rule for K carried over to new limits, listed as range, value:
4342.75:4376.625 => 12.1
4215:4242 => 11.3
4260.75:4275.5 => 11.6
